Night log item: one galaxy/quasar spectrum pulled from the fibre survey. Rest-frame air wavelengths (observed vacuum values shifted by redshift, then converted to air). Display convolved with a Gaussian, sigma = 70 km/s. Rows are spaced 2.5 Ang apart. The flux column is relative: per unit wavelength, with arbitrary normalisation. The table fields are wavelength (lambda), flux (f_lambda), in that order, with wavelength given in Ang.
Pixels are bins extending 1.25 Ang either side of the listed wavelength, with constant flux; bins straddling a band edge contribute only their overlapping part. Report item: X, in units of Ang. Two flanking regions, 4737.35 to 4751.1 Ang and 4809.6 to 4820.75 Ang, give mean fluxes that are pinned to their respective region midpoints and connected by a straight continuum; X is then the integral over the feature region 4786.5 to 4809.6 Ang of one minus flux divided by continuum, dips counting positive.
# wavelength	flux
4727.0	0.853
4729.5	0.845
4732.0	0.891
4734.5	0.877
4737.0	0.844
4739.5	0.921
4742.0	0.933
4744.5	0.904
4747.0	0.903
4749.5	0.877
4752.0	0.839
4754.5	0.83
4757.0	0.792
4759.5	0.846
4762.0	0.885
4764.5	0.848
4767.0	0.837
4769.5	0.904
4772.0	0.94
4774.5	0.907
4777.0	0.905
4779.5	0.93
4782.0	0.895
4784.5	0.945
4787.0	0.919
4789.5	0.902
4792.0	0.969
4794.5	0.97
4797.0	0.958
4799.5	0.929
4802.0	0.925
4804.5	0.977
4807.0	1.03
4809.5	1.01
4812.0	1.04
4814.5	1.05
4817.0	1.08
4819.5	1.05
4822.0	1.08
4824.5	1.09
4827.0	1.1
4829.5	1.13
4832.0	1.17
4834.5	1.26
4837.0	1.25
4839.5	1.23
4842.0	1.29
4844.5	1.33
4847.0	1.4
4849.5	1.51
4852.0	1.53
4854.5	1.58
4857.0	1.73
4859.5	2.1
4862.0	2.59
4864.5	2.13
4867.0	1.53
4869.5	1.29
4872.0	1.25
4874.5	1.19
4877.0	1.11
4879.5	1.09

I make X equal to 1.30 Ang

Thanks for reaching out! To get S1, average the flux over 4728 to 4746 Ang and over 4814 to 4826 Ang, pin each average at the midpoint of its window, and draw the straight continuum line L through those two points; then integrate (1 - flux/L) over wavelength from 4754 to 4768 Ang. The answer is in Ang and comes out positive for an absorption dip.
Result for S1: 1.5 Ang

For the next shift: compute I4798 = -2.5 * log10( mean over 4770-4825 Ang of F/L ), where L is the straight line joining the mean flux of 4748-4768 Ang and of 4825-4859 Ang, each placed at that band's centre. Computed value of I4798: 0.114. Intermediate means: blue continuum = 0.845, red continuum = 1.36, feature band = 0.975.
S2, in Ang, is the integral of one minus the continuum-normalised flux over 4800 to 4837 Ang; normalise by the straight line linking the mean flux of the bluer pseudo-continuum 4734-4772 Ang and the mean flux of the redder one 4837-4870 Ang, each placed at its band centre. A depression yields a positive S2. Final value 7.9 Ang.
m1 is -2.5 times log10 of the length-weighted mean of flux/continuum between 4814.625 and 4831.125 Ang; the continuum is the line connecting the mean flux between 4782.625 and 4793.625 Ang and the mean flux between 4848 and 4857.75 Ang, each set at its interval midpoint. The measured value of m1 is 0.17 mag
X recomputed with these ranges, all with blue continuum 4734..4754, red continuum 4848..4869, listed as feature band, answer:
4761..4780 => 3.6 Ang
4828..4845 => 4.2 Ang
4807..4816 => 2.5 Ang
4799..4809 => 2.9 Ang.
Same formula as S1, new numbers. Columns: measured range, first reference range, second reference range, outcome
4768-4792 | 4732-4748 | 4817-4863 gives 3.9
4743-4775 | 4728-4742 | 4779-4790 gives 1.0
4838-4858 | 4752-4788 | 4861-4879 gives -0.5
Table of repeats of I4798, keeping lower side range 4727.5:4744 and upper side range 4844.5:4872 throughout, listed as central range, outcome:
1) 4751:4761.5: 0.22 mag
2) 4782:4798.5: 0.31 mag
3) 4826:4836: 0.28 mag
